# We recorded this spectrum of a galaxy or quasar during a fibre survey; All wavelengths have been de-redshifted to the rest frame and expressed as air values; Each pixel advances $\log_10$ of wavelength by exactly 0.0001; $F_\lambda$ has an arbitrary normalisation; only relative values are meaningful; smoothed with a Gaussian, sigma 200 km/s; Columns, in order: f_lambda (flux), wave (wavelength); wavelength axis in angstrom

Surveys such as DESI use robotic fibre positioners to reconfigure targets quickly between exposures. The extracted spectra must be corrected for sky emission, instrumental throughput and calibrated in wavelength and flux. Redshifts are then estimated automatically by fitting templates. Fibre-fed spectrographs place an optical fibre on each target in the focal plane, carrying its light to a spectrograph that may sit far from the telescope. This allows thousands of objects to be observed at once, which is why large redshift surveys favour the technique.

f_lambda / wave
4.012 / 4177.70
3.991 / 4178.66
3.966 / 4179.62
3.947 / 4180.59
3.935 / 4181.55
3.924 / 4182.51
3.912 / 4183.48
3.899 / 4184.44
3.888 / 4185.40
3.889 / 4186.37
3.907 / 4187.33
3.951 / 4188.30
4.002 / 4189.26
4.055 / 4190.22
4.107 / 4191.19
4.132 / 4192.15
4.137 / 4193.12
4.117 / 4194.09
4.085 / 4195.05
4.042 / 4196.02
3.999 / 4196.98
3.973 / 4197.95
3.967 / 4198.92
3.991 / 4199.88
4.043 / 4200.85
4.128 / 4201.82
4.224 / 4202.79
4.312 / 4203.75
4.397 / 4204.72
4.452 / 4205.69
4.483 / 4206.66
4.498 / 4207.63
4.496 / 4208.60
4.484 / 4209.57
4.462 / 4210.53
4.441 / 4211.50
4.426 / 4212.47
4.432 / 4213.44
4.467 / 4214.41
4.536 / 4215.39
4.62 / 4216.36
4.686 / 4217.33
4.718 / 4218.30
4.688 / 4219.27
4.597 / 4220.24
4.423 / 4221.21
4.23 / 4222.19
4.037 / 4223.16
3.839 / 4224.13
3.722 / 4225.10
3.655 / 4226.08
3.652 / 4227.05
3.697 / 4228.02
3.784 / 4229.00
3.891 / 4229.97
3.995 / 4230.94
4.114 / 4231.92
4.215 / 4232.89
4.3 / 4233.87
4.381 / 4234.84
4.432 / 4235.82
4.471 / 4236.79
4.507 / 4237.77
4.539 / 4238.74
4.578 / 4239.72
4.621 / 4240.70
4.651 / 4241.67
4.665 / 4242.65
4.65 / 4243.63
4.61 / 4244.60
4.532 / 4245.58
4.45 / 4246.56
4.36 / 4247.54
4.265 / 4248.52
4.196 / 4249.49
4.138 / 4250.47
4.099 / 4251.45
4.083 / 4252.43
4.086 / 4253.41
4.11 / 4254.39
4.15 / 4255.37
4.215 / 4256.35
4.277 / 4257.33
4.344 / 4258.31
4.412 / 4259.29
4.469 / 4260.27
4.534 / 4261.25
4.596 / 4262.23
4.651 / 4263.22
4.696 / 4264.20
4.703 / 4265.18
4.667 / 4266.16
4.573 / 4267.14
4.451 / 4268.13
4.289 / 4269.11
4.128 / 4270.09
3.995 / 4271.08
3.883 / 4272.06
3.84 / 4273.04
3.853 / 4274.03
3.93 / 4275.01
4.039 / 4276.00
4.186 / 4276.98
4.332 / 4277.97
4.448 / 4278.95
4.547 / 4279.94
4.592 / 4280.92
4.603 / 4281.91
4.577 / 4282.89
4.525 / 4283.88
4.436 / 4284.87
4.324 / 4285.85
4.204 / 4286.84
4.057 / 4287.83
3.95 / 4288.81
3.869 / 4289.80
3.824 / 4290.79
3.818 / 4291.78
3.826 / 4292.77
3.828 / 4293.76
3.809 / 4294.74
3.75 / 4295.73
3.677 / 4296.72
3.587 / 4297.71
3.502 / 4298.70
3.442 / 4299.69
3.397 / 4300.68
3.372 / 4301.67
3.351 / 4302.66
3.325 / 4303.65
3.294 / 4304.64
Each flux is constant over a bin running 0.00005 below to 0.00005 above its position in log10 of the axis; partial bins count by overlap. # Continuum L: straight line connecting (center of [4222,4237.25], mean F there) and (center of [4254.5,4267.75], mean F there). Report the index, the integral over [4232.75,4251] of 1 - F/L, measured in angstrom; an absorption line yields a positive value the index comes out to -1.1 angstrom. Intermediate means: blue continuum 4.02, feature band 4.45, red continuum 4.47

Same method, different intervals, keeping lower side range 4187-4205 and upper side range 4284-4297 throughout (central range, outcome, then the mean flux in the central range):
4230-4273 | -3.70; 4.36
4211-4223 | -1.34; 4.51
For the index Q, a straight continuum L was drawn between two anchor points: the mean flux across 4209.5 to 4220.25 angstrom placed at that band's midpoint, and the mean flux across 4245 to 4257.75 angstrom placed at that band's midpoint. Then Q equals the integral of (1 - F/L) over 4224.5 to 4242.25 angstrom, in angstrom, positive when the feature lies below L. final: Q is 0.8 angstrom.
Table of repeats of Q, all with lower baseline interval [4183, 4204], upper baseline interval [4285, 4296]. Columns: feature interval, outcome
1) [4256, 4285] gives -2.8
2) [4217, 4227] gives -0.5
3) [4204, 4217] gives -1.5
